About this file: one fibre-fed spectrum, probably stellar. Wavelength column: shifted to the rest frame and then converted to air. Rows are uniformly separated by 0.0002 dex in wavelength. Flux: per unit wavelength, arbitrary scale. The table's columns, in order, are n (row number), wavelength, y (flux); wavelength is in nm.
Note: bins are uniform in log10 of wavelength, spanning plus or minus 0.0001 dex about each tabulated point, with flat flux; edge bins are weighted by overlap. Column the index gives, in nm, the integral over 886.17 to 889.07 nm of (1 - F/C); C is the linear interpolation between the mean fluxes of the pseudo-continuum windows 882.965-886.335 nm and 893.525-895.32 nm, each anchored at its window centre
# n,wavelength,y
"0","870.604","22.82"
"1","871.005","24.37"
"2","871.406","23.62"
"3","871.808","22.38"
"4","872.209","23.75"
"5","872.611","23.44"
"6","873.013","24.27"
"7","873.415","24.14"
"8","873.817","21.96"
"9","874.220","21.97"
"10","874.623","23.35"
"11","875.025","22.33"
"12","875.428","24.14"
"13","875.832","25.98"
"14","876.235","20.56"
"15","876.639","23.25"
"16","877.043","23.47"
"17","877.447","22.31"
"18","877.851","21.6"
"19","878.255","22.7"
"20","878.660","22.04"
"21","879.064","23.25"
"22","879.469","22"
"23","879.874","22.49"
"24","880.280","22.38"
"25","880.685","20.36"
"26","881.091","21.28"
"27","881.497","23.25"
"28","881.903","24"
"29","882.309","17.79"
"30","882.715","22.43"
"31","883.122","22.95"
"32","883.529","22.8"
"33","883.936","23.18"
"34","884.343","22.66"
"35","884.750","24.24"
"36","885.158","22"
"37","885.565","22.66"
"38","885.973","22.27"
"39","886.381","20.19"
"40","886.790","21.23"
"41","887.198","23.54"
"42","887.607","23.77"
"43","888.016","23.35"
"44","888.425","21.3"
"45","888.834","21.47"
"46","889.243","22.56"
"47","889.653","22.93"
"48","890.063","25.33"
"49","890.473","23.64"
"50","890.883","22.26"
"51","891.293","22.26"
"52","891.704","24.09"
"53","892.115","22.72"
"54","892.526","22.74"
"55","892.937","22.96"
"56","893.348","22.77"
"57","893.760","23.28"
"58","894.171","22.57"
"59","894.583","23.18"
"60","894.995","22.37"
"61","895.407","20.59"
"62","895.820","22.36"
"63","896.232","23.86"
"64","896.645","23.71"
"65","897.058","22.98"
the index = 0.08 nm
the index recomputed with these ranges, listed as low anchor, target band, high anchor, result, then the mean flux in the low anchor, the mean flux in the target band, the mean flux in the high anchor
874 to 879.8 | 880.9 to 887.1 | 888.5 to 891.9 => 0.182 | 22.8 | 22.2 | 23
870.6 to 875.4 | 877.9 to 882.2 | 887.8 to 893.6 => 0.160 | 23.3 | 22.2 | 22.9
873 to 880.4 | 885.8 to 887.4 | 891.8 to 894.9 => 0.075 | 22.8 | 21.8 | 22.9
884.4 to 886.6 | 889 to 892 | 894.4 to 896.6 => -0.111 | 22.3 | 23.3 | 22.6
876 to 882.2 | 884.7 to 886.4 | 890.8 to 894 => 0.020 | 22.3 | 22.3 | 22.9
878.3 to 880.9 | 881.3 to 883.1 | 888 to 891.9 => 0.028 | 22.1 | 22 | 22.9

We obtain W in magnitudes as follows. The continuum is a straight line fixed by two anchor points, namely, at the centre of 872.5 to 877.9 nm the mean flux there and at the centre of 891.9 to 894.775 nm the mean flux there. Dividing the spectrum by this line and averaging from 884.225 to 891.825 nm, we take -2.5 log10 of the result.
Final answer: 0.01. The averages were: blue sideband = 23.1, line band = 22.7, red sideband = 22.9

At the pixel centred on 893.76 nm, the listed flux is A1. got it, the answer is 23.28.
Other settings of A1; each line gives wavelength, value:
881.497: 23.25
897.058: 22.98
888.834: 21.47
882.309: 17.79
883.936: 23.18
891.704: 24.09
